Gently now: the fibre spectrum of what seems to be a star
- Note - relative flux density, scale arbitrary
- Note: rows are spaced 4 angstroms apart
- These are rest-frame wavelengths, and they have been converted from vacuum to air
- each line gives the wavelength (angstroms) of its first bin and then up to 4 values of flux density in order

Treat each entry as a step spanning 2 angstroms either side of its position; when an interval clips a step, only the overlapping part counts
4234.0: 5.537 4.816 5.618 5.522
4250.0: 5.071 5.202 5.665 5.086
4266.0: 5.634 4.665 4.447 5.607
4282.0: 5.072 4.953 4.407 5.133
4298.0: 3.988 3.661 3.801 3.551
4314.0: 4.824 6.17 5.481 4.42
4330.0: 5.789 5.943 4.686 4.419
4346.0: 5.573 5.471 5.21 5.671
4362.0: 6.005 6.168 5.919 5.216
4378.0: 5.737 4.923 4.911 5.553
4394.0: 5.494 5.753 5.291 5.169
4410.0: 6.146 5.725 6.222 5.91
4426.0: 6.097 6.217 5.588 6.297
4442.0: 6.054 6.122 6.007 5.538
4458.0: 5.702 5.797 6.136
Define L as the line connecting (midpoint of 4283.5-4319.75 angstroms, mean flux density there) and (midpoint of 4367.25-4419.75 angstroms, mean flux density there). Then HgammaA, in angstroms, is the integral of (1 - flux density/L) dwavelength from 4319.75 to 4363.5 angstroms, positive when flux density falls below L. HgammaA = -3.3 angstroms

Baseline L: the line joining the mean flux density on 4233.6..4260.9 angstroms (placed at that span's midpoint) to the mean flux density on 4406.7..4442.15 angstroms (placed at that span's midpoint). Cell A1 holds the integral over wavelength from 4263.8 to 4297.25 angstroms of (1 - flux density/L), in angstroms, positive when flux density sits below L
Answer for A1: 3.1 angstroms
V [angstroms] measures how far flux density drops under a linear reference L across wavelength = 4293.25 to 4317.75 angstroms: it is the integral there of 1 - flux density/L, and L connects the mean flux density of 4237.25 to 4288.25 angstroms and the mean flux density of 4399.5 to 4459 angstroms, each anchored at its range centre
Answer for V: 5.07 angstroms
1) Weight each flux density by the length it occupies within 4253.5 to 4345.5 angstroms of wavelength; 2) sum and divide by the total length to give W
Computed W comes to 4.9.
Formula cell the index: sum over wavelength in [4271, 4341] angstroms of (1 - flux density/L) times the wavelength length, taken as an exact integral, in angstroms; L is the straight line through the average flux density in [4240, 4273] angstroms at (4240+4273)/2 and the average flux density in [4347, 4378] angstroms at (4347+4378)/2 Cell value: 8.3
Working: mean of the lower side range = 5.28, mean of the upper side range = 5.67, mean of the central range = 4.81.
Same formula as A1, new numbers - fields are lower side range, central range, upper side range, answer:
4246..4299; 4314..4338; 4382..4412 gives -1.01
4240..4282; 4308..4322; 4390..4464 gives 1.29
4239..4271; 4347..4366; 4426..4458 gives 0.06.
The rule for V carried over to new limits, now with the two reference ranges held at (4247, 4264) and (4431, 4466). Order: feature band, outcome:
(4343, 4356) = 0.6 angstroms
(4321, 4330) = 0.7 angstroms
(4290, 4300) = 1.6 angstroms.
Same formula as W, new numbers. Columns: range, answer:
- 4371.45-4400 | 5.38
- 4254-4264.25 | 5.35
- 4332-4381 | 5.49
